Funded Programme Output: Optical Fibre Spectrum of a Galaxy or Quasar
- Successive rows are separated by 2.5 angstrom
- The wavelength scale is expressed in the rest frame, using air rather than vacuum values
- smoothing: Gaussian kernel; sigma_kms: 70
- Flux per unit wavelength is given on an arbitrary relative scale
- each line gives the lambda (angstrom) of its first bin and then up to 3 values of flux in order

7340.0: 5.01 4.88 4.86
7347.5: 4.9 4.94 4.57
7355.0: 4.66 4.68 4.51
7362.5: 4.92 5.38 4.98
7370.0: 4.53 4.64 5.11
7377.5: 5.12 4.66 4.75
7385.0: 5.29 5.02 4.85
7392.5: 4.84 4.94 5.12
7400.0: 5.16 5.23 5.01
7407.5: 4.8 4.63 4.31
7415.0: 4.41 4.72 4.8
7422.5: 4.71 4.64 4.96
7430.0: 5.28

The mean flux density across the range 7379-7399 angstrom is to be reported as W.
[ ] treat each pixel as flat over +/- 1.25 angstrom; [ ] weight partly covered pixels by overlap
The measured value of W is 4.94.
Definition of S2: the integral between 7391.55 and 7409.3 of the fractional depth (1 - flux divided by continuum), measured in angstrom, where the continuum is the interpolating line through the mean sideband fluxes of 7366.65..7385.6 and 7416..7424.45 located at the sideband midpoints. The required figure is -0.8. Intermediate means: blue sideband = 4.87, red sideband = 4.72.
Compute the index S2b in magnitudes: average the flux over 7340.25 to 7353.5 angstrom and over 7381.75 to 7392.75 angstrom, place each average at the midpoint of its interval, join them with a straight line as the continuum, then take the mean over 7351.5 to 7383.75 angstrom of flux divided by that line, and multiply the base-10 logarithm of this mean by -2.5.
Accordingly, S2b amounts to 0.02 mag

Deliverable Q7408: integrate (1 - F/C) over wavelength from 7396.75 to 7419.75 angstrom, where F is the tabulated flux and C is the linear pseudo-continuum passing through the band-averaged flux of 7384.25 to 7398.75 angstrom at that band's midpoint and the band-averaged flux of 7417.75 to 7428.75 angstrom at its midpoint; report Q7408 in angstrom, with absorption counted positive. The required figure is 0.3 angstrom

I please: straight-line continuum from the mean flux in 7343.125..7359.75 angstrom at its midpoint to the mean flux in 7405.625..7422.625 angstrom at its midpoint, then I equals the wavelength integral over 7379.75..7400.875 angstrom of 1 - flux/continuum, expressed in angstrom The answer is -1.3 angstrom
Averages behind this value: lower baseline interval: 4.76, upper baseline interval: 4.63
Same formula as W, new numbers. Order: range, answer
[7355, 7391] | 4.88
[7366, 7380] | 4.87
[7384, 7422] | 4.87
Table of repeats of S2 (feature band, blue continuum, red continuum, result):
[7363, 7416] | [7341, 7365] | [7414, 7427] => -1.8 angstrom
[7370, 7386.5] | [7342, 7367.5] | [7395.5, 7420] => -0.2 angstrom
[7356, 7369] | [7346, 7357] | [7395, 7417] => -0.3 angstrom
